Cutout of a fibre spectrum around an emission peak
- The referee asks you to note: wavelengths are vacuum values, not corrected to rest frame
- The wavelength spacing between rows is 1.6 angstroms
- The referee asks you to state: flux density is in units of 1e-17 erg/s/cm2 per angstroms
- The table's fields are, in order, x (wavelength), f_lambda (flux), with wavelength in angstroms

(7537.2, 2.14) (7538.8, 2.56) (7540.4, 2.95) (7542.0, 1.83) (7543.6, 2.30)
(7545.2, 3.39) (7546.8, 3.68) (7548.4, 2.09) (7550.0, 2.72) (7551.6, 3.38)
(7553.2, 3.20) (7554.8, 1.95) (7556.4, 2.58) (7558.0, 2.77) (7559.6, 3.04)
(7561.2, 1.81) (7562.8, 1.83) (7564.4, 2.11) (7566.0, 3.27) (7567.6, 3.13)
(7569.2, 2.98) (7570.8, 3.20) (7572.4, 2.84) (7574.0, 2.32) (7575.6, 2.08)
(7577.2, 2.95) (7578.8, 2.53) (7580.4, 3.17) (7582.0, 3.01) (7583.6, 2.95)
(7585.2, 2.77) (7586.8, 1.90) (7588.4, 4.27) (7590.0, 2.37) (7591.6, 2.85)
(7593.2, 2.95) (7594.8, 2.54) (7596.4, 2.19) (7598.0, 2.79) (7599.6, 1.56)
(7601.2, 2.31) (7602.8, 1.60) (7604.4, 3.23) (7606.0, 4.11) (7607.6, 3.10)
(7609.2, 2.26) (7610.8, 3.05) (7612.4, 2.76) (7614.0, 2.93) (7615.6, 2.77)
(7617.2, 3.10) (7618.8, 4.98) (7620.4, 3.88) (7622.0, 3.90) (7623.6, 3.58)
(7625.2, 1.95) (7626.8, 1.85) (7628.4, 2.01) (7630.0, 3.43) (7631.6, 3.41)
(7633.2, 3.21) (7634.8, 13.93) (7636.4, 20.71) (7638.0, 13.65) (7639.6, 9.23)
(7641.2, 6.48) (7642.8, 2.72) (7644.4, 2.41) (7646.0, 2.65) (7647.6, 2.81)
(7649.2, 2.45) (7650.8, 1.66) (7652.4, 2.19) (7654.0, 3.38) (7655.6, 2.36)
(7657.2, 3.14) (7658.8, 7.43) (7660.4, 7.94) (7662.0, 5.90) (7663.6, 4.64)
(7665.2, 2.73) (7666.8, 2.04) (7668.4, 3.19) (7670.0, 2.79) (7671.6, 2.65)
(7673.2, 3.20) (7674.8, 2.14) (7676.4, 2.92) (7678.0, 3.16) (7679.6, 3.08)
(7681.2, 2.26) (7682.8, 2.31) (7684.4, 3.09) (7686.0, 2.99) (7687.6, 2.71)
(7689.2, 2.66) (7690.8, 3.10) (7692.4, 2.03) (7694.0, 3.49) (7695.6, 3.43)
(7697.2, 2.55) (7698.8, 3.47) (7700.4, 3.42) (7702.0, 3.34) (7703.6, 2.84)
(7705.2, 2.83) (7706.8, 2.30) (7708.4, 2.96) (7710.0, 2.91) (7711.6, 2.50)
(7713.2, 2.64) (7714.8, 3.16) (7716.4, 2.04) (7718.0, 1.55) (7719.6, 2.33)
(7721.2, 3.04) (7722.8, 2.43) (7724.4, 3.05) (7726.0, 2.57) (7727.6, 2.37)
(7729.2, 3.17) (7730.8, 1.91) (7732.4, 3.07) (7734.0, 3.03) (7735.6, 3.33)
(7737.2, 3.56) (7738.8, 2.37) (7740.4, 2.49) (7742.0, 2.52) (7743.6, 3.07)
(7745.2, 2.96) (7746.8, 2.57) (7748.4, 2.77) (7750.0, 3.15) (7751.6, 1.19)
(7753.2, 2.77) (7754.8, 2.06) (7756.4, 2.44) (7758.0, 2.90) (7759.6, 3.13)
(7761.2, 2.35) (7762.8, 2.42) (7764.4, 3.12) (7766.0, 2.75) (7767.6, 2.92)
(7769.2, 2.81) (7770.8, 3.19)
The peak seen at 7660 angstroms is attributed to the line [N II] 6583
